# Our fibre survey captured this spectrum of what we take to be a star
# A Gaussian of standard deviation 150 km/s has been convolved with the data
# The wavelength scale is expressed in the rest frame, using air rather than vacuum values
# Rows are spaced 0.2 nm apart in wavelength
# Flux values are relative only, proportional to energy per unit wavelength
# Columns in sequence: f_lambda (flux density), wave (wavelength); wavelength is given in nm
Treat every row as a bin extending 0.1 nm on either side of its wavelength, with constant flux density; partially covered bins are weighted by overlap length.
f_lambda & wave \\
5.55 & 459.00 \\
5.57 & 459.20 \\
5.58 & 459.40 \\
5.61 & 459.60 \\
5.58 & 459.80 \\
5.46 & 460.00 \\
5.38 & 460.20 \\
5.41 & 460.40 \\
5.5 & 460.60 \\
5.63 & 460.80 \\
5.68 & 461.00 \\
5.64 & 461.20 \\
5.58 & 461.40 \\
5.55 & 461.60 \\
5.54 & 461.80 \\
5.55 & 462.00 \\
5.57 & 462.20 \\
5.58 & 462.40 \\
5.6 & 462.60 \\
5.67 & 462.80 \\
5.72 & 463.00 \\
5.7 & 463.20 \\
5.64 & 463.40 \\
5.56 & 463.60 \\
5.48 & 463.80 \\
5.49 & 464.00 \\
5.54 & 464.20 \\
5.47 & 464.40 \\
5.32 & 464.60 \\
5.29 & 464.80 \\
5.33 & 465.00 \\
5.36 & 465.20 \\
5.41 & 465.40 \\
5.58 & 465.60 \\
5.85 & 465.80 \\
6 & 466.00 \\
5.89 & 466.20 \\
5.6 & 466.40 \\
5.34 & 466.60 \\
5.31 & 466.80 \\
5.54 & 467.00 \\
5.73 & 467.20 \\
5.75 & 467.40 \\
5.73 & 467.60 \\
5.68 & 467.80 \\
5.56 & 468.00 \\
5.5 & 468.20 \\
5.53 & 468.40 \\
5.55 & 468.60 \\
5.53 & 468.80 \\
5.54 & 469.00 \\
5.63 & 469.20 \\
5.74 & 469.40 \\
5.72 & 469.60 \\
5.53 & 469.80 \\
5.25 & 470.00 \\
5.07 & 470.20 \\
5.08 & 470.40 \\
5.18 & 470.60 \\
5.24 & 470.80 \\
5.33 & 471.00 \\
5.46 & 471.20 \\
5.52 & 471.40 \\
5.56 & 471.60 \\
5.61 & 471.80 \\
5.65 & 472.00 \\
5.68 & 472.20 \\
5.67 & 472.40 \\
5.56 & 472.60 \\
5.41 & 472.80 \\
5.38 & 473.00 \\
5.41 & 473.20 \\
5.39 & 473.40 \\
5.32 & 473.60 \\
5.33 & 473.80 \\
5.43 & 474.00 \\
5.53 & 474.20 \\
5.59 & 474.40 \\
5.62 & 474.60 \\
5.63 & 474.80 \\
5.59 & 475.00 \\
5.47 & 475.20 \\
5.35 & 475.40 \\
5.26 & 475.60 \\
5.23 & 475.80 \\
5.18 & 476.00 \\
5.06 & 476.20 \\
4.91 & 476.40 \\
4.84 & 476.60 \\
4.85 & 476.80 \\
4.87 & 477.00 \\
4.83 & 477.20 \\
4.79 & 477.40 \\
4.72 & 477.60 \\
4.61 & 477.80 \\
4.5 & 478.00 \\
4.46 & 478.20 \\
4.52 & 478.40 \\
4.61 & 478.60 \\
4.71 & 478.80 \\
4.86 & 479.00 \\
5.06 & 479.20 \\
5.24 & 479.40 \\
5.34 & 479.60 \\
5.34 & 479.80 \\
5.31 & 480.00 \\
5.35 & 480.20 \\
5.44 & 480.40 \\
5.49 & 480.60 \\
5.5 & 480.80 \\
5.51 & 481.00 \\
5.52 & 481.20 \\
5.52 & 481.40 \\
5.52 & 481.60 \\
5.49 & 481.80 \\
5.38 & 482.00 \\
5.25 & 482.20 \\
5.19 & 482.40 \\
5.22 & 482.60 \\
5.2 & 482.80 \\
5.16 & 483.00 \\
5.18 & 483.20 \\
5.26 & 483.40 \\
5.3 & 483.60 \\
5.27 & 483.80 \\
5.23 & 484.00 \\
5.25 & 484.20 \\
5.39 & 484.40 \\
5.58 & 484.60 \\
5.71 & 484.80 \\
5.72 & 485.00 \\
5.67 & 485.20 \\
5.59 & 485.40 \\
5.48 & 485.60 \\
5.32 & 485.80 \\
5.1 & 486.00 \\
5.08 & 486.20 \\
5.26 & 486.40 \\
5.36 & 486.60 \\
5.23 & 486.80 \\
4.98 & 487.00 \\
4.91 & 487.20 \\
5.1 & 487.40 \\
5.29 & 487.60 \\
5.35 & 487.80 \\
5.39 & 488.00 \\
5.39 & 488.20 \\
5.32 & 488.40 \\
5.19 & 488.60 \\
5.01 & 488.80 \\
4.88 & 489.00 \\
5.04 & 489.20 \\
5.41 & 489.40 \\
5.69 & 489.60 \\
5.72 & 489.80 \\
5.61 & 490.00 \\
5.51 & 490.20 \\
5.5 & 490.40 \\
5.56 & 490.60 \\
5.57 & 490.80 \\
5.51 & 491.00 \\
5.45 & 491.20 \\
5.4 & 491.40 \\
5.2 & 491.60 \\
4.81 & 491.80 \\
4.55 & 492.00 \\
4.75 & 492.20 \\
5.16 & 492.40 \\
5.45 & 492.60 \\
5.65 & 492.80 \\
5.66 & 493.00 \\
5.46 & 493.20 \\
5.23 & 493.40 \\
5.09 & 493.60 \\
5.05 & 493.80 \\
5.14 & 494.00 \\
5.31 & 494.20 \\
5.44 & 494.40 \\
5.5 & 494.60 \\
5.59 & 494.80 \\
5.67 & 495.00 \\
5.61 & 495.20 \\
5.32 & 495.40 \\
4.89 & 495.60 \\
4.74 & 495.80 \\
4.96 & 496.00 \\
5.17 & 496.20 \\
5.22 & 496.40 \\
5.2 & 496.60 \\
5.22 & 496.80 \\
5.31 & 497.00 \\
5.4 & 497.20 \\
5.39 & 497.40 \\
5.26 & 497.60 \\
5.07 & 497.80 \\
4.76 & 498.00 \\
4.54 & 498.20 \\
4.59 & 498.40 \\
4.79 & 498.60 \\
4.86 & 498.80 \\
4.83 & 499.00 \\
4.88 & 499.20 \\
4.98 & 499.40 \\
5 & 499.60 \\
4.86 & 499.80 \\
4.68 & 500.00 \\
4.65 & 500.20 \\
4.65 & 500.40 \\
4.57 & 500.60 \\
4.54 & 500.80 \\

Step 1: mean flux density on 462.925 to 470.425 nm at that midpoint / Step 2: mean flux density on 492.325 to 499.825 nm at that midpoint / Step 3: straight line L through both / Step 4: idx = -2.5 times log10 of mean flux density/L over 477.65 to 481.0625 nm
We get 0.07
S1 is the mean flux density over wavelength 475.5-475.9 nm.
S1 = 5.25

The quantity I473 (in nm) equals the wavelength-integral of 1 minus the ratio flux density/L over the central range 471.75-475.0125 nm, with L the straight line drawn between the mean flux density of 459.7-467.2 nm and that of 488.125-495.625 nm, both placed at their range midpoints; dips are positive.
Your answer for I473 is -0.02 nm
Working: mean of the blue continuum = 5.55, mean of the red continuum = 5.33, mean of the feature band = 5.51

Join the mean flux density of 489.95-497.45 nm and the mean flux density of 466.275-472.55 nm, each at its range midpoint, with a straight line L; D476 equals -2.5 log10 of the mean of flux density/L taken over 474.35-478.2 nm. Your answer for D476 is 0.08 mag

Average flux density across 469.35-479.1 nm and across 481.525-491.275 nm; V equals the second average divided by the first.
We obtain 1.02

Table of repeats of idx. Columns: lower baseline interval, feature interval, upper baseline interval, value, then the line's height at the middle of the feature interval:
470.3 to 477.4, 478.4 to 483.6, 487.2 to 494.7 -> 0.014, 5.32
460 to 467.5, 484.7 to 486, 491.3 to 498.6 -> -0.049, 5.3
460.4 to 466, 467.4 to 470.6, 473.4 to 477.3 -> -0.018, 5.41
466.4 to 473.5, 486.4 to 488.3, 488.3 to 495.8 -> 0.026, 5.35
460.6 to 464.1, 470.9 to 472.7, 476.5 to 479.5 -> -0.095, 5.09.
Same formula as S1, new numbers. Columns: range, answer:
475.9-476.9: 4.97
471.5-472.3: 5.63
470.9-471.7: 5.47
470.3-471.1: 5.21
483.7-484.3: 5.25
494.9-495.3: 5.64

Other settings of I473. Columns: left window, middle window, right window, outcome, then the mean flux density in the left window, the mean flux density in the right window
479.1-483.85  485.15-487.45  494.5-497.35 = 0.03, 5.34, 5.27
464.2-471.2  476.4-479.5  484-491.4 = 0.38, 5.5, 5.36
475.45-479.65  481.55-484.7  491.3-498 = -0.19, 4.88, 5.23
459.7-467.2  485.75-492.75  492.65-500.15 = -0.04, 5.55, 5.14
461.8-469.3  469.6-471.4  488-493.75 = 0.07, 5.57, 5.31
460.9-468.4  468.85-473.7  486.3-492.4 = 0.03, 5.58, 5.26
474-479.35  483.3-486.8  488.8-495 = -0.12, 5.03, 5.33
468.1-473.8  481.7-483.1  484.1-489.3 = 0.02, 5.46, 5.29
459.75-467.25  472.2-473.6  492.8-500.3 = -0.01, 5.55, 5.12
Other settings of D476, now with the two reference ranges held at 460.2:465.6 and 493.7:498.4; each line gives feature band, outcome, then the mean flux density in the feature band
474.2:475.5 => -0.03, 5.54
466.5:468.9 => -0.02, 5.56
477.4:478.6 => 0.17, 4.58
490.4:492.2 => 0.00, 5.24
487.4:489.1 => 0.01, 5.22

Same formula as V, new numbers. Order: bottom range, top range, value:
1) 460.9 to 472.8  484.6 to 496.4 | 0.96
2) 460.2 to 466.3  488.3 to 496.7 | 0.95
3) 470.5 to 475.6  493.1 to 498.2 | 0.96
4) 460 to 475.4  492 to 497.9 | 0.95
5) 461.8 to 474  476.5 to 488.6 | 0.94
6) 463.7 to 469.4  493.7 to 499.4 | 0.92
